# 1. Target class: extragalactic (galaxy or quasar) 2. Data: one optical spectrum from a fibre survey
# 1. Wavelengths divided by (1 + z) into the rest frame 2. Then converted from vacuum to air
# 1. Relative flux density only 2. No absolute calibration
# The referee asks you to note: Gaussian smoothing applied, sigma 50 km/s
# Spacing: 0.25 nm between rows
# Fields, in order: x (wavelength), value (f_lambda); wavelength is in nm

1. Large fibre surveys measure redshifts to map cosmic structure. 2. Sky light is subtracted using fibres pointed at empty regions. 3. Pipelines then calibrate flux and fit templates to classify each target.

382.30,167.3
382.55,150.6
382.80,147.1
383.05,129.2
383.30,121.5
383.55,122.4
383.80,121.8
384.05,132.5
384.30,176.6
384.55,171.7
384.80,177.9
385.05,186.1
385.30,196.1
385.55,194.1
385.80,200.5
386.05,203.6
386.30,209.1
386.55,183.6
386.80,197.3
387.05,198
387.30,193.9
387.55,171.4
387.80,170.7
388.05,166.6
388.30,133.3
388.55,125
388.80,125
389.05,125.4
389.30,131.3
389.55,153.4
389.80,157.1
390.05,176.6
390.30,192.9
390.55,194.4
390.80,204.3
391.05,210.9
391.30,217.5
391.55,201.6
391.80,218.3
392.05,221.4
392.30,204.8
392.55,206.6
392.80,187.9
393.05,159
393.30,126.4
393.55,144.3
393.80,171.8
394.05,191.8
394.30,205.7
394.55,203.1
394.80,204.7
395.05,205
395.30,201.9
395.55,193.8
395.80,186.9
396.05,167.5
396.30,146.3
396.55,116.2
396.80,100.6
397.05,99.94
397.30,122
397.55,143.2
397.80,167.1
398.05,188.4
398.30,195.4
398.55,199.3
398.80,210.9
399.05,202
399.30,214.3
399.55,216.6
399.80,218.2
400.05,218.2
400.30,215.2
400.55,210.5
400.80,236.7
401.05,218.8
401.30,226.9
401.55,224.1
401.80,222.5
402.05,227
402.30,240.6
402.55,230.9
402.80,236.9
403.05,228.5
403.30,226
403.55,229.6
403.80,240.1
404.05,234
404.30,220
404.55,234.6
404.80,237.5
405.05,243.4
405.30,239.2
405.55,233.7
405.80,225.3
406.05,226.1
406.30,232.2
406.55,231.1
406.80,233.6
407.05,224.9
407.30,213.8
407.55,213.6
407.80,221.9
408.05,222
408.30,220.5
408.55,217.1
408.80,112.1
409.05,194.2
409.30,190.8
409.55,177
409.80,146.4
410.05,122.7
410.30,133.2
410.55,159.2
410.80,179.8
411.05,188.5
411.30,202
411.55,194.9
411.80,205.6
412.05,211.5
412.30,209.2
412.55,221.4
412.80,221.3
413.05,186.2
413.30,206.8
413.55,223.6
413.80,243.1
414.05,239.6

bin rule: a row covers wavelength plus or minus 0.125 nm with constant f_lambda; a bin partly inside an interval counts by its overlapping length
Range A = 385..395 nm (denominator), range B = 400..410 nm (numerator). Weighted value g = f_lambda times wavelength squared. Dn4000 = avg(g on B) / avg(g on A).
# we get 1.30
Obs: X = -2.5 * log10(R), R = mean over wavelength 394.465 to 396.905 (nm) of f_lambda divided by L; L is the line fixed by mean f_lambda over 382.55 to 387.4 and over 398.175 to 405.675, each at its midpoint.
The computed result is 0.18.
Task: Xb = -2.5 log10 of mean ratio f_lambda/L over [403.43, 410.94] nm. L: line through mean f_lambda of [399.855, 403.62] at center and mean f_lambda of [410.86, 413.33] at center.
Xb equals 0.04 mag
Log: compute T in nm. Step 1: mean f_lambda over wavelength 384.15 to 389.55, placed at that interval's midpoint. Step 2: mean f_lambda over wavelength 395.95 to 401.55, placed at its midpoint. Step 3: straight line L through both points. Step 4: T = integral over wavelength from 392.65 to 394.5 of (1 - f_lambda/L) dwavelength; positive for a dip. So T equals 0.081 nm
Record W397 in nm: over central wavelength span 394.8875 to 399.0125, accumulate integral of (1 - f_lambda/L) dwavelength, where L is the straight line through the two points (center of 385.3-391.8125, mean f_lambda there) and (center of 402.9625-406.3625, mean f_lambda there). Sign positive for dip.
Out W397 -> 0.80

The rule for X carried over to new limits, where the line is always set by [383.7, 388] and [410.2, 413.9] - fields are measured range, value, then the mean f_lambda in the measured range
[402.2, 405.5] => -0.20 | 234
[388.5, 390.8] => 0.17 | 157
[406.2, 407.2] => -0.18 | 230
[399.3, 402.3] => -0.16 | 222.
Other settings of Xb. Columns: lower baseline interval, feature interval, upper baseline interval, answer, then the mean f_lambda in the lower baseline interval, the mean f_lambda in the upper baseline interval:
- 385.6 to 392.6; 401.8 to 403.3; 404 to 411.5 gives -0.170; 182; 204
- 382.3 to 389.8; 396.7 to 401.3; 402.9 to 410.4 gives 0.026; 163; 211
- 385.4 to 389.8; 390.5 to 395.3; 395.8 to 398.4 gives -0.233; 169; 146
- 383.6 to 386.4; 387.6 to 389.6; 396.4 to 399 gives 0.203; 177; 156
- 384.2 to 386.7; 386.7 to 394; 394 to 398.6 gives 0.031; 190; 170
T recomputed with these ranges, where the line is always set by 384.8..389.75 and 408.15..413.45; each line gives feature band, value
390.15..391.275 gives -0.18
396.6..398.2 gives 0.37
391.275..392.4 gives -0.24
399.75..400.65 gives -0.18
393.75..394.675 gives -0.10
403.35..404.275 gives -0.26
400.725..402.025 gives -0.33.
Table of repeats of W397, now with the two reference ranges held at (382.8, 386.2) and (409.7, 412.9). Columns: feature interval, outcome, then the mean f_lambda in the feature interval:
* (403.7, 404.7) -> -0.30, 232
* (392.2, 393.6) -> -0.02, 172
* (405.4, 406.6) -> -0.33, 230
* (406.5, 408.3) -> -0.41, 222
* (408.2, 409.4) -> -0.02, 186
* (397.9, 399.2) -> -0.18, 199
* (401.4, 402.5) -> -0.32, 229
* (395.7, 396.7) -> 0.12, 152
